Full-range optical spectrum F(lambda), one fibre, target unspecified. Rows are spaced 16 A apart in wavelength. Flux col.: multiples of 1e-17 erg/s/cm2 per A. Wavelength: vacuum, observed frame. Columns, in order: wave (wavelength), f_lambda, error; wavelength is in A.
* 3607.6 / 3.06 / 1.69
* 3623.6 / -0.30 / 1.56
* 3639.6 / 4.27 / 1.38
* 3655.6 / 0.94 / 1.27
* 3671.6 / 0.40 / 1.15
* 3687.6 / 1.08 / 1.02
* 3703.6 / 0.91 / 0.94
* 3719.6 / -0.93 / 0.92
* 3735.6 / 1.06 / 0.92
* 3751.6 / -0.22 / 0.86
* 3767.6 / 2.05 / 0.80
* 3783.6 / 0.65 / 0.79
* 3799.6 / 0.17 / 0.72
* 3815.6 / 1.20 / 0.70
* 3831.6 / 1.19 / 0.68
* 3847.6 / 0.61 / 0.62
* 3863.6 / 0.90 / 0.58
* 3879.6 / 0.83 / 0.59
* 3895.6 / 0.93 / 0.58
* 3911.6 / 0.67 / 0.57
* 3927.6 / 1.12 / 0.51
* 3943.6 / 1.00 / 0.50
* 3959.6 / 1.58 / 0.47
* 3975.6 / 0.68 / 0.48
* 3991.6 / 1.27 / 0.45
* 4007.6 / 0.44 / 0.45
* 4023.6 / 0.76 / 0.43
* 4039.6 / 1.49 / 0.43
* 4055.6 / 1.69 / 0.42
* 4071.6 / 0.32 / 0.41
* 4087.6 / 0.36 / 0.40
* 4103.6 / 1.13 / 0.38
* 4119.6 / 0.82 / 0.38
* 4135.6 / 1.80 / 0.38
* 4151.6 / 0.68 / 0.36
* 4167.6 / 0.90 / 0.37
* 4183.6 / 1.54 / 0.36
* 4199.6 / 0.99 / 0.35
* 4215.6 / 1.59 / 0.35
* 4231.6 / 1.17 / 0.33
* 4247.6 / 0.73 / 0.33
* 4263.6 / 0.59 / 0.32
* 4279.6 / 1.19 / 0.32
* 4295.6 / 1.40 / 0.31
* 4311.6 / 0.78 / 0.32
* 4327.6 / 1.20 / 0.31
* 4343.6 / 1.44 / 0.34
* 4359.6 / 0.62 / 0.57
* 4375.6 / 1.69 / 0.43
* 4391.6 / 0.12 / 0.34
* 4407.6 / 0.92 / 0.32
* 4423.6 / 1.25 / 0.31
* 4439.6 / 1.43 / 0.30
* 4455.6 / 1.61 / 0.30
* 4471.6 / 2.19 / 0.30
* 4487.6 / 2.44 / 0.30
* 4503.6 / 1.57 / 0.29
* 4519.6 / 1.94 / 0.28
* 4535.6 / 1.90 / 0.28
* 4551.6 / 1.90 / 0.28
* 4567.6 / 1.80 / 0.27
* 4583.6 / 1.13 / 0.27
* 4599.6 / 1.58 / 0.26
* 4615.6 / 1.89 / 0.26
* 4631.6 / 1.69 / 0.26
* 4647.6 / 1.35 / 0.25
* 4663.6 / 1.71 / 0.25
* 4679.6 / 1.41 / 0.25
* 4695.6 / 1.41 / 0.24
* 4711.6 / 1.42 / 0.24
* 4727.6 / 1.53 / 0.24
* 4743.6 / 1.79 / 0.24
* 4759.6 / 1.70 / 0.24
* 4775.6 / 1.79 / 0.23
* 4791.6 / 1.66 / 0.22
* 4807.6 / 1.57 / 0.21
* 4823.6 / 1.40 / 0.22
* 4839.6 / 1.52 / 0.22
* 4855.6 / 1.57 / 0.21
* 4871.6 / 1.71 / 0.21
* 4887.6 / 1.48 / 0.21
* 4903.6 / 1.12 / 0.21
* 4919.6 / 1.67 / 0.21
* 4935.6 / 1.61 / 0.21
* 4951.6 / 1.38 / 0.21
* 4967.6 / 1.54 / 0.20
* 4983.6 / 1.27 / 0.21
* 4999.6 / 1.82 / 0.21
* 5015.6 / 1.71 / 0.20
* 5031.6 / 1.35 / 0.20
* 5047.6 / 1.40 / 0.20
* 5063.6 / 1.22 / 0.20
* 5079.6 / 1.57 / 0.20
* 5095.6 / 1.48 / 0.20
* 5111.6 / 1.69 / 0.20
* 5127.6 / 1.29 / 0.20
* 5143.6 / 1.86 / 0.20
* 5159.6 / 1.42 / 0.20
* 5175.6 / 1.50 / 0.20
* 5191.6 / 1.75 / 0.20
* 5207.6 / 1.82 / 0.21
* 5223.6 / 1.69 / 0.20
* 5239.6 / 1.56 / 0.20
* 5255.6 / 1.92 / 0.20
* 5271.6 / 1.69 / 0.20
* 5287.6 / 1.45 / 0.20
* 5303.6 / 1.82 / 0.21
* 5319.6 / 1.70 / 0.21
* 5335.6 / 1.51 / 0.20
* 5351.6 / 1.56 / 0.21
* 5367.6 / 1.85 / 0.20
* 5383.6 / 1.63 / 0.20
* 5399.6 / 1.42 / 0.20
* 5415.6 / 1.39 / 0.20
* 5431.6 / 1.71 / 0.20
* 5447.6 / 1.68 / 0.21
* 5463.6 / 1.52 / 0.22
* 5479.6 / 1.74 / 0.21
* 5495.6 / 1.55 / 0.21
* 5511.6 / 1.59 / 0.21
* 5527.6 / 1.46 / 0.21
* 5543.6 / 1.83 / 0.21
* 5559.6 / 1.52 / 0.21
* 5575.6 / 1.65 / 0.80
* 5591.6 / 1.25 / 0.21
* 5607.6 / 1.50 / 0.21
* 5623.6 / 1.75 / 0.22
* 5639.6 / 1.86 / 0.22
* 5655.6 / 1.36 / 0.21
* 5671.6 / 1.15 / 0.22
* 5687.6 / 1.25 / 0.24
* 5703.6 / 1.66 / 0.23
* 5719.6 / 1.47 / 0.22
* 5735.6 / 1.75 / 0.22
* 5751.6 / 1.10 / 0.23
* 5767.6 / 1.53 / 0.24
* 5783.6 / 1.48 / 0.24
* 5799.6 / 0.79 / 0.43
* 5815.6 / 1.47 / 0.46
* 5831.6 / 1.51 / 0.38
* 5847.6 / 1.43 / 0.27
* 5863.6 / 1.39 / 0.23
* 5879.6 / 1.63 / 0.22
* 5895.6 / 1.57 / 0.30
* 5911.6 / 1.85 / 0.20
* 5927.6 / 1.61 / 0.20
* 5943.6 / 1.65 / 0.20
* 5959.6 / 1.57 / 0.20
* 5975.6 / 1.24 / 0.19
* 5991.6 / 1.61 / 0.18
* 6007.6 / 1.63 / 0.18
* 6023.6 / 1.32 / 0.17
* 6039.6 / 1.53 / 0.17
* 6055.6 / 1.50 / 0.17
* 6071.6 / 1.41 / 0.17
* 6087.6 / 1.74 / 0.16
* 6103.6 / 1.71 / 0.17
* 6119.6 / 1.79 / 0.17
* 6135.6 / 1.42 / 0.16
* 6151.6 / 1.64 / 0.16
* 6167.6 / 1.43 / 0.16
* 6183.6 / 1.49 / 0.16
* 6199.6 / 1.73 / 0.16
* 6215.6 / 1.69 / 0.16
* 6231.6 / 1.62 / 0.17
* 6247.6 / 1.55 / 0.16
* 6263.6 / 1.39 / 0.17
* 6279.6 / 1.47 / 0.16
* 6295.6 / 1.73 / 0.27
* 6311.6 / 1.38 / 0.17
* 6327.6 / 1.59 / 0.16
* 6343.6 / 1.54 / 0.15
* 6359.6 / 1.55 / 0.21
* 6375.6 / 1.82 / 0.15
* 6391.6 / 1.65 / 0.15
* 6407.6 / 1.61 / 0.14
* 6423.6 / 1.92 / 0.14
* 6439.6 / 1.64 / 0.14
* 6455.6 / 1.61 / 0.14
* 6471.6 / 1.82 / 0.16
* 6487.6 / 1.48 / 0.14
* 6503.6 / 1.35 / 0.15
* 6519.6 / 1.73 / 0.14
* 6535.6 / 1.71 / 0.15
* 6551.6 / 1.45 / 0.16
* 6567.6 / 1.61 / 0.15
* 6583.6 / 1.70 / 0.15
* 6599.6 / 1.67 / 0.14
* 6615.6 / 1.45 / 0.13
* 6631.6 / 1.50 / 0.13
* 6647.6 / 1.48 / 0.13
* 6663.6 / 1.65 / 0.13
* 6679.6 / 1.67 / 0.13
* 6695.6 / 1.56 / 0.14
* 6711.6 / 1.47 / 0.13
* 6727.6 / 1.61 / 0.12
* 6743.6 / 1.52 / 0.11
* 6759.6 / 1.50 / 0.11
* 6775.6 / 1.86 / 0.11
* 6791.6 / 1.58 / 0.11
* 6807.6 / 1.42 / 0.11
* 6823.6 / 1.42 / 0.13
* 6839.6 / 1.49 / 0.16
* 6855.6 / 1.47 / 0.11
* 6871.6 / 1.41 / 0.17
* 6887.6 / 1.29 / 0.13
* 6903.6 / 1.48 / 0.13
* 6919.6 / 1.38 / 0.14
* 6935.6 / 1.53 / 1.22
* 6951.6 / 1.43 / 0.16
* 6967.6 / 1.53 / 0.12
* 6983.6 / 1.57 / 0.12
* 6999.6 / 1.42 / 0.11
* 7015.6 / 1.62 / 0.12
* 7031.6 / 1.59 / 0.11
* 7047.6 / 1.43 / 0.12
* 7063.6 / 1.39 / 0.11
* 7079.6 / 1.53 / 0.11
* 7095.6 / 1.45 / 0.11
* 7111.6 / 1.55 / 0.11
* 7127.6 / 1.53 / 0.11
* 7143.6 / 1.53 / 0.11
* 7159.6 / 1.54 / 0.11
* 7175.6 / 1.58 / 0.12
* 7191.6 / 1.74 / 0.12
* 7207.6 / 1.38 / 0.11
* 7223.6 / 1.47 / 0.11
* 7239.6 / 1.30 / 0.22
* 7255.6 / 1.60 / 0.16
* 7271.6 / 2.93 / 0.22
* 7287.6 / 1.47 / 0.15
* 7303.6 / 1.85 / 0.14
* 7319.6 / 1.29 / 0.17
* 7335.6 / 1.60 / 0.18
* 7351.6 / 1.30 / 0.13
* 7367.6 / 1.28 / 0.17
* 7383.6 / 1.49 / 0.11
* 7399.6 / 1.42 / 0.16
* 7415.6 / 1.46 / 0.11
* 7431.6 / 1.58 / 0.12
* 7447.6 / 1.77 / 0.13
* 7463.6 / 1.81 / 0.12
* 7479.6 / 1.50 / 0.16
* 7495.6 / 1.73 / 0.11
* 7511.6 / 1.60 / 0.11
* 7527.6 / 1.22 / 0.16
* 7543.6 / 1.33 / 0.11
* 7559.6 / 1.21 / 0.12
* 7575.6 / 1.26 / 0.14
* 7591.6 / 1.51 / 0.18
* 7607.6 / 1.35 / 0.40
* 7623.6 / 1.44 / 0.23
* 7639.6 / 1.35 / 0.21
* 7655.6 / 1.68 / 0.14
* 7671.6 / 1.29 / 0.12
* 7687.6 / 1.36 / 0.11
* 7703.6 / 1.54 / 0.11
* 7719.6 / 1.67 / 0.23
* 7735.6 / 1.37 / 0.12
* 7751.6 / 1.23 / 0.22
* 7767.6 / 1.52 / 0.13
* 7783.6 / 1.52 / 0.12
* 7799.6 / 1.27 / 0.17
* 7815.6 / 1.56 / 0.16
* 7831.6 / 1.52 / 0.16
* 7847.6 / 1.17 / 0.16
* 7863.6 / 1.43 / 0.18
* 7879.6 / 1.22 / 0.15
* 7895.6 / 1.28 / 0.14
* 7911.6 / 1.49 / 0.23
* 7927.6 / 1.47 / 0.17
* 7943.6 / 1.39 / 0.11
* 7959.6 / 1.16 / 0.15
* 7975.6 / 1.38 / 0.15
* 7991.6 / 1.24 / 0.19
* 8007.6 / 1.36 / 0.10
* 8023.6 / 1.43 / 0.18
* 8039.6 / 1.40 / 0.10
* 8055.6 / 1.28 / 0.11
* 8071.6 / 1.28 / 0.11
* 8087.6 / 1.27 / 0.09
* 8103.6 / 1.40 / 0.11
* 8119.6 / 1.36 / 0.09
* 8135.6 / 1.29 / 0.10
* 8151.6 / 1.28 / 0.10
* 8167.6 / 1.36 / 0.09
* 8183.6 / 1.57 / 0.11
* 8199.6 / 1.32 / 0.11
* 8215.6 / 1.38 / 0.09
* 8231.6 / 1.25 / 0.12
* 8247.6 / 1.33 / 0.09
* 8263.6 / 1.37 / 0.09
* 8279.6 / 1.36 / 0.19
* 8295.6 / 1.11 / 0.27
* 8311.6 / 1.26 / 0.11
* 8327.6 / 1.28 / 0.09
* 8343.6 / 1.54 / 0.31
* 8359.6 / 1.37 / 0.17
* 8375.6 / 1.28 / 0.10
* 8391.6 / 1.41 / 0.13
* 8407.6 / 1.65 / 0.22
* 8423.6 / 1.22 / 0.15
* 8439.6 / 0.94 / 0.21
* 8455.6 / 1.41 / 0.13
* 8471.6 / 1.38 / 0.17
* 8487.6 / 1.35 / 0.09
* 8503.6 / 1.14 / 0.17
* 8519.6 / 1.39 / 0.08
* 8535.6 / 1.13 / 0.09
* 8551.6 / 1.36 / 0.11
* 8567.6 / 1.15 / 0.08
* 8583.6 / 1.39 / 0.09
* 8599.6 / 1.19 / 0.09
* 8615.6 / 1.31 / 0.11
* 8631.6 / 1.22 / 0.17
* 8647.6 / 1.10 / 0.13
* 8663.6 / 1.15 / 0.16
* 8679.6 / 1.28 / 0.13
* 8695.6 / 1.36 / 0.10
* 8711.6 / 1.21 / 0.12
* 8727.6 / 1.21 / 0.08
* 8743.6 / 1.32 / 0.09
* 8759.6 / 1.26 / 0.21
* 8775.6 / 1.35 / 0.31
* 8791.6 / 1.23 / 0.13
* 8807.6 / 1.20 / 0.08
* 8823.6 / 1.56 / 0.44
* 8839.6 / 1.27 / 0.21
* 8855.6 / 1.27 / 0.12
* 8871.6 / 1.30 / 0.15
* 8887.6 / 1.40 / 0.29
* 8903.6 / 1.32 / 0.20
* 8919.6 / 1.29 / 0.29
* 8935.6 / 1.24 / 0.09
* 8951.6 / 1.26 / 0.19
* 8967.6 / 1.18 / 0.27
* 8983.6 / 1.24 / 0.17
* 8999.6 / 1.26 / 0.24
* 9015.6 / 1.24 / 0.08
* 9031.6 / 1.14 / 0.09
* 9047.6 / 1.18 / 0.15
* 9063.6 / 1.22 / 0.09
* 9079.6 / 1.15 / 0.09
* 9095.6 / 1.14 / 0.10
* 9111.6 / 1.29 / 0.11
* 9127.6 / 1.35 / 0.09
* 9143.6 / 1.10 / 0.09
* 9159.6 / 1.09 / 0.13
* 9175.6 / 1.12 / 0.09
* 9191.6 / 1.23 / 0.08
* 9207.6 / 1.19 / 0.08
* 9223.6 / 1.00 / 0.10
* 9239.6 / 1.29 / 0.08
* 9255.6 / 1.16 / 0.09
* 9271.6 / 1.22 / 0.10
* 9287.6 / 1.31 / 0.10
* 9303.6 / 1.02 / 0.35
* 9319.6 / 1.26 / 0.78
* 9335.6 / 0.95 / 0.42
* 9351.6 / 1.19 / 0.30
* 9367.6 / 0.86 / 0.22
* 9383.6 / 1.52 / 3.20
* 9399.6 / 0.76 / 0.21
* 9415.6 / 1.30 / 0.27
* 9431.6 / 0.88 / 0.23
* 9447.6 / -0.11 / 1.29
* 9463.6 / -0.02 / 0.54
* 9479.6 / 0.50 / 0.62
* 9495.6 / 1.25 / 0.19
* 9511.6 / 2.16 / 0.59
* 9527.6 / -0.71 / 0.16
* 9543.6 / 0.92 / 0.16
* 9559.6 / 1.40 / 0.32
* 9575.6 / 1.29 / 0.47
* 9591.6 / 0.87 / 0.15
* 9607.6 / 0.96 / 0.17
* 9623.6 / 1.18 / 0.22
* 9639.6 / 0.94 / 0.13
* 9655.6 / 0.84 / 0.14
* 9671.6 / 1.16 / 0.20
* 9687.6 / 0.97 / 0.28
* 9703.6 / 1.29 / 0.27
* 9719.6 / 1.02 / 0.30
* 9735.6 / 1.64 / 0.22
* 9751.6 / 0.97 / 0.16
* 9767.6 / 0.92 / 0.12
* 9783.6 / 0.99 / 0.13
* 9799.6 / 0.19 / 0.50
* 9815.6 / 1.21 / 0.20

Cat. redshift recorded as 0.108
